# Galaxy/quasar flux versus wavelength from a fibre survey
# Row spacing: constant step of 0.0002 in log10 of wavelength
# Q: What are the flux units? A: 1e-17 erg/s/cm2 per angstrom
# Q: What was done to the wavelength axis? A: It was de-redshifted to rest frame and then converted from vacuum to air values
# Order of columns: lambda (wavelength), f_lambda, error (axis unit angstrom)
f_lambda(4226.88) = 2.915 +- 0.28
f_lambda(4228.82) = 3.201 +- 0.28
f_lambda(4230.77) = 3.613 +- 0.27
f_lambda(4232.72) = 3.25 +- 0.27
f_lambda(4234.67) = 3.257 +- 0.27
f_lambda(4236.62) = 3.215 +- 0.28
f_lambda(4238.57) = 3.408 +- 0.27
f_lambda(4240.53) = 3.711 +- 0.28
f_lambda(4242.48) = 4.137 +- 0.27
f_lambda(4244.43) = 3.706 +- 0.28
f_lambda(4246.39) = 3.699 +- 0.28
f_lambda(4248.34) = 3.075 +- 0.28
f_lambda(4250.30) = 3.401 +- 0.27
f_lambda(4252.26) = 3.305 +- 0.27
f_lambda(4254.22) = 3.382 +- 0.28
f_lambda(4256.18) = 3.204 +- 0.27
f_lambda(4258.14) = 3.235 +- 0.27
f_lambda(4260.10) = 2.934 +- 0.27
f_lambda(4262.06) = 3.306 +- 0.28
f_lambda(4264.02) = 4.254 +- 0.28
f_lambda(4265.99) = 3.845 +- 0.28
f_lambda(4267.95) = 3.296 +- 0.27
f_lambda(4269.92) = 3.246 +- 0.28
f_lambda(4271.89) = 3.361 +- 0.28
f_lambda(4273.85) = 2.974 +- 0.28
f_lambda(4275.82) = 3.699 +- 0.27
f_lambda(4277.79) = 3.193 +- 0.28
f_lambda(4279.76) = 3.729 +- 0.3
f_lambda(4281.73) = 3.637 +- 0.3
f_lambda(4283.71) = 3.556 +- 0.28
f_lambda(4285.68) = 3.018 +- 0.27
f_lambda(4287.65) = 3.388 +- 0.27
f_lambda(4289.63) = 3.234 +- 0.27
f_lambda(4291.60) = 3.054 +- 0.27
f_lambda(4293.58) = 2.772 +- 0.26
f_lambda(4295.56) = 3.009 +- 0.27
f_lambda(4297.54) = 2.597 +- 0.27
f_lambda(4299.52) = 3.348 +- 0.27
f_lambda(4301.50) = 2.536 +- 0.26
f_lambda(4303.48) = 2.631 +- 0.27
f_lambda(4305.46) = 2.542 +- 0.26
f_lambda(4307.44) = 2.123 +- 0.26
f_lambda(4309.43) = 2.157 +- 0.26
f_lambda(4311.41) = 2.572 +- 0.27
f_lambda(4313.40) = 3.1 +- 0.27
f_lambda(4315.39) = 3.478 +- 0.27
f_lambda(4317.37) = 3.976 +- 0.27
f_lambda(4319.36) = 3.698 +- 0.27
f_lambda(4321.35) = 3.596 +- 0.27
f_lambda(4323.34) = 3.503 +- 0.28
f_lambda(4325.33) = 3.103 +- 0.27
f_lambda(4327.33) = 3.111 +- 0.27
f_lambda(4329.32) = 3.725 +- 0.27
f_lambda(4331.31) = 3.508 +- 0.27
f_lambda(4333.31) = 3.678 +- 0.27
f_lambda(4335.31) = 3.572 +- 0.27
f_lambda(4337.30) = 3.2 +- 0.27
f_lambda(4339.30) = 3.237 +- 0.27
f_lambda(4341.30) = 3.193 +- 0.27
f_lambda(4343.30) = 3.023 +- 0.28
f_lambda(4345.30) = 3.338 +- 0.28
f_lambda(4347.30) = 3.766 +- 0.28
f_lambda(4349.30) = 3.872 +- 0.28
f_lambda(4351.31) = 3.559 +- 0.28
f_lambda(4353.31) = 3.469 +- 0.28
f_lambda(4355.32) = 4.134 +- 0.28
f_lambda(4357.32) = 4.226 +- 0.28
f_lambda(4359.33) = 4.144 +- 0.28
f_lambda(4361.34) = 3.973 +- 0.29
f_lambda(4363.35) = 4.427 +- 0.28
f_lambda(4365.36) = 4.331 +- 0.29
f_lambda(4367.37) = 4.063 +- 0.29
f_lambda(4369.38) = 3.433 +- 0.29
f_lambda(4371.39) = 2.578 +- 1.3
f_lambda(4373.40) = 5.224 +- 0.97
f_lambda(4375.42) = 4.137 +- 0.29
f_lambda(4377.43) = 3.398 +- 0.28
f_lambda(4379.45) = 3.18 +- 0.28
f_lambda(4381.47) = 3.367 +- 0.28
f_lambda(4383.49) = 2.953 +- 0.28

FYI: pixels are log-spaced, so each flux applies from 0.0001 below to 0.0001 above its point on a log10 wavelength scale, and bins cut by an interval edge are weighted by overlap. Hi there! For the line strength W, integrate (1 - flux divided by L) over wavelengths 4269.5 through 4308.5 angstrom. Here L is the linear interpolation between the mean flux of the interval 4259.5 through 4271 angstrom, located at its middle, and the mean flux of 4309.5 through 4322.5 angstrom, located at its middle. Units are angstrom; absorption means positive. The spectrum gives 3.9 angstrom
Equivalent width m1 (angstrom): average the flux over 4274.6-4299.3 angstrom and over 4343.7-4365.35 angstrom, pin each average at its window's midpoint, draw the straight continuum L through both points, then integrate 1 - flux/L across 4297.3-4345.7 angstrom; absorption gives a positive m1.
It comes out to 5.8 angstrom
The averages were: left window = 3.24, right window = 3.89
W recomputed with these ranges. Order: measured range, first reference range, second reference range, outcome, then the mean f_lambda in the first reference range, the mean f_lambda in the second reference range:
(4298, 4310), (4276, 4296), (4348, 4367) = 3.1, 3.28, 4.01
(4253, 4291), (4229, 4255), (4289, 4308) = -3.5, 3.47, 2.79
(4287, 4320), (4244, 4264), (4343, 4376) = 6.1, 3.36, 3.88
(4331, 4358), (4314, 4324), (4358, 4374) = 2.0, 3.63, 4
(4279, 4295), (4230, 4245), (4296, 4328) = -0.5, 3.53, 3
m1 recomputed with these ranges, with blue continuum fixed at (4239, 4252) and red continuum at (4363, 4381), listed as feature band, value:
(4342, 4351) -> 0.7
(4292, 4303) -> 2.5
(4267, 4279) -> 1.1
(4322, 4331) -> 0.9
